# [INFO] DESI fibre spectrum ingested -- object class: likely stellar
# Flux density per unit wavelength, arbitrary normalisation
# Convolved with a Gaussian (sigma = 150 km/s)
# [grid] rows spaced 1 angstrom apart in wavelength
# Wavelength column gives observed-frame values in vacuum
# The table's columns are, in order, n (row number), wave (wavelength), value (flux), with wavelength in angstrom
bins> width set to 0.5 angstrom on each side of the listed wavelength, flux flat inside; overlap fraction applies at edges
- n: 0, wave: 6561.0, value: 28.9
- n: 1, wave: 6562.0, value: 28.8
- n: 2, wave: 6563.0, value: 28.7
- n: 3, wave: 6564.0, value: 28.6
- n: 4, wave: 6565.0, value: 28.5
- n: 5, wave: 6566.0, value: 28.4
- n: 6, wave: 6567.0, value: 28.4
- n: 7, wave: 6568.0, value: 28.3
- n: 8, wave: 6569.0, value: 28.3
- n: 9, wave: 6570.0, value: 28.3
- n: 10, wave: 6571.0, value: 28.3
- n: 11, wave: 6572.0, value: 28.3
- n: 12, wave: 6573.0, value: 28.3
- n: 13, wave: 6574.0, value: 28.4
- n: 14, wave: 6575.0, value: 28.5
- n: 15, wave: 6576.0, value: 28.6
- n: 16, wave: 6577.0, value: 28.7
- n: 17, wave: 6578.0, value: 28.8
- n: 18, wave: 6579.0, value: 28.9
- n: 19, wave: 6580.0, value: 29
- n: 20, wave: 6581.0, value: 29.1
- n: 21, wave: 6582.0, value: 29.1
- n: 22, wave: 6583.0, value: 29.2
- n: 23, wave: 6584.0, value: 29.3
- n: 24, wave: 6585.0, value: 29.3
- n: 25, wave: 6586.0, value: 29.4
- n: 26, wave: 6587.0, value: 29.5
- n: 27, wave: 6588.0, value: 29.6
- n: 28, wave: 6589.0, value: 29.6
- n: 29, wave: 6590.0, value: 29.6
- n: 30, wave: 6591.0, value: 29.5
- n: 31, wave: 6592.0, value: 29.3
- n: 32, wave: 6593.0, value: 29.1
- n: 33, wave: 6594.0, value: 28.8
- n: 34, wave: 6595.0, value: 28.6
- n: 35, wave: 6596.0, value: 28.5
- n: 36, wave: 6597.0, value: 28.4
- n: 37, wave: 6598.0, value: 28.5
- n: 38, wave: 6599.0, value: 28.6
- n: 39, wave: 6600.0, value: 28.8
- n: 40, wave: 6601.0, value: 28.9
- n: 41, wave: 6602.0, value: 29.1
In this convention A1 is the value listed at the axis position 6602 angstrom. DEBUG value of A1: 29.1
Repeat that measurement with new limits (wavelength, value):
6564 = 28.6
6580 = 29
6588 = 29.6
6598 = 28.5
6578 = 28.8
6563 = 28.7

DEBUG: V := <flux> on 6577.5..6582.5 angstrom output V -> 29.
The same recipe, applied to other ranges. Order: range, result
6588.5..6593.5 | 29.4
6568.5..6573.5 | 28.3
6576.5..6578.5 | 28.8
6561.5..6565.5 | 28.6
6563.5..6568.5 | 28.4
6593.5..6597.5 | 28.6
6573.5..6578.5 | 28.6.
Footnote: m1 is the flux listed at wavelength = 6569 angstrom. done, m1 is 28.3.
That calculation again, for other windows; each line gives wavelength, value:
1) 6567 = 28.4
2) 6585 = 29.3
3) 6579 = 28.9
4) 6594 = 28.8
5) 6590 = 29.6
